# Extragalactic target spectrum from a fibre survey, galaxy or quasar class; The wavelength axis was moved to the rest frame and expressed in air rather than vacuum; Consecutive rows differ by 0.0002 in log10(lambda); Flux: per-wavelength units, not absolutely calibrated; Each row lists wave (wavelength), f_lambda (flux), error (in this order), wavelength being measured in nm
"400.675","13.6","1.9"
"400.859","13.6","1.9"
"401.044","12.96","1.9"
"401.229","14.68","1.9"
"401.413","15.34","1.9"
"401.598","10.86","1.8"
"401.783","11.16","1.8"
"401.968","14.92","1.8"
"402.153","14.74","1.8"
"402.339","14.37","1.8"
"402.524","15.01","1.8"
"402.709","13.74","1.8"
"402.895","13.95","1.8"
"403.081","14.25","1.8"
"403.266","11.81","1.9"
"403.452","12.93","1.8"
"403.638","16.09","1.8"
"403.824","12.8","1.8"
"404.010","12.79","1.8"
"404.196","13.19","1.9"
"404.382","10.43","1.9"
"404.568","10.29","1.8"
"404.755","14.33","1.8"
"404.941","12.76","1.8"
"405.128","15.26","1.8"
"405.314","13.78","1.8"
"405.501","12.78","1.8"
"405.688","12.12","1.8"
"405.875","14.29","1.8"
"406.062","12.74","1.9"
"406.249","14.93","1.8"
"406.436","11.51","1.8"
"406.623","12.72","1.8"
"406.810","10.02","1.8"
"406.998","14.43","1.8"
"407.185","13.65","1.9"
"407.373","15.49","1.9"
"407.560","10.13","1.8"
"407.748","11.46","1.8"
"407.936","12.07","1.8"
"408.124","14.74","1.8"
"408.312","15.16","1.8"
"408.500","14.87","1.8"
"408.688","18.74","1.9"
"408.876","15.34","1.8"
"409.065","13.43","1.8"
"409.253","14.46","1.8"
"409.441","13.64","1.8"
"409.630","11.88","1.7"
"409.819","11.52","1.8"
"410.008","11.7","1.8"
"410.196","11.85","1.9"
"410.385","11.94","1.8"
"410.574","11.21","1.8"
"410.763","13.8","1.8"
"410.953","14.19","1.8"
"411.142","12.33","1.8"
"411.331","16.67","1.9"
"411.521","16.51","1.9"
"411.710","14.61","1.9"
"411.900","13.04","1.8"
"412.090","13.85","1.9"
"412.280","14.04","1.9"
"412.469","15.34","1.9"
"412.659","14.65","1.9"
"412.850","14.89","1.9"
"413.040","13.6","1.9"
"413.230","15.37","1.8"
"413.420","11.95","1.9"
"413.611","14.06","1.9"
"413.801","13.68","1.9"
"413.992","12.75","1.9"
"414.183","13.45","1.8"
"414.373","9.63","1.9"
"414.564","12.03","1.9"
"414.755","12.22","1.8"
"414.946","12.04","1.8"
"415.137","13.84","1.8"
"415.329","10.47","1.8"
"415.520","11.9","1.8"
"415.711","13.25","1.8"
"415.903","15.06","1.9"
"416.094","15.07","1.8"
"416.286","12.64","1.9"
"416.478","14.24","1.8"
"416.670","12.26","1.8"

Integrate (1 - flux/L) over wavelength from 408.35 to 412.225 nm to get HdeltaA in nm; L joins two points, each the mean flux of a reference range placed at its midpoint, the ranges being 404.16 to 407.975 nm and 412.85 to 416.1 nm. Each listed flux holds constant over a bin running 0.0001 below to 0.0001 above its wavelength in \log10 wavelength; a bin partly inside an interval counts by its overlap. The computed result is -0.28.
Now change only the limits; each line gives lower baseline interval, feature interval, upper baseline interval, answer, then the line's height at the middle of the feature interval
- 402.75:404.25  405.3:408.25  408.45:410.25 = 0.15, 13.6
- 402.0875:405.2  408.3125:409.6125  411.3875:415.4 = -0.14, 13.5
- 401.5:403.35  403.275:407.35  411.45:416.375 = 0.13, 13.5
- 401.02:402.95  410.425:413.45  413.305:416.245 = -0.26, 13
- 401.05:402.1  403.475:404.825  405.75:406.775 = 0.04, 13.2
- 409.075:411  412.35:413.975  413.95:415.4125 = -0.25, 12.2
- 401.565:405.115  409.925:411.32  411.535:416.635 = 0.07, 13.4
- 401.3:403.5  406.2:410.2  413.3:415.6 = -0.11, 13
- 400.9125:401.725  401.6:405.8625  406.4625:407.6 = -0.06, 13.1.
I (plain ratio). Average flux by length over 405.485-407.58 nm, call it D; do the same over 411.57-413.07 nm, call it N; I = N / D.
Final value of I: 1.10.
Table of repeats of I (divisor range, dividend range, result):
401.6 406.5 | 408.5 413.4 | 1.05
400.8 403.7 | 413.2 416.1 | 0.93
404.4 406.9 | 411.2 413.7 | 1.13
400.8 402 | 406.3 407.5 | 0.98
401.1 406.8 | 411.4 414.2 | 1.06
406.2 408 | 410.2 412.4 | 1.09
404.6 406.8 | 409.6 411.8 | 1.00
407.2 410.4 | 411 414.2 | 1.05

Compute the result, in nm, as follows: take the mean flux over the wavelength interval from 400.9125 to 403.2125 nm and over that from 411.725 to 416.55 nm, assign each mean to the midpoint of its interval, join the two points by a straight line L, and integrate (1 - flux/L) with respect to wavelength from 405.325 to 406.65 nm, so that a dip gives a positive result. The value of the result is 0.06 nm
